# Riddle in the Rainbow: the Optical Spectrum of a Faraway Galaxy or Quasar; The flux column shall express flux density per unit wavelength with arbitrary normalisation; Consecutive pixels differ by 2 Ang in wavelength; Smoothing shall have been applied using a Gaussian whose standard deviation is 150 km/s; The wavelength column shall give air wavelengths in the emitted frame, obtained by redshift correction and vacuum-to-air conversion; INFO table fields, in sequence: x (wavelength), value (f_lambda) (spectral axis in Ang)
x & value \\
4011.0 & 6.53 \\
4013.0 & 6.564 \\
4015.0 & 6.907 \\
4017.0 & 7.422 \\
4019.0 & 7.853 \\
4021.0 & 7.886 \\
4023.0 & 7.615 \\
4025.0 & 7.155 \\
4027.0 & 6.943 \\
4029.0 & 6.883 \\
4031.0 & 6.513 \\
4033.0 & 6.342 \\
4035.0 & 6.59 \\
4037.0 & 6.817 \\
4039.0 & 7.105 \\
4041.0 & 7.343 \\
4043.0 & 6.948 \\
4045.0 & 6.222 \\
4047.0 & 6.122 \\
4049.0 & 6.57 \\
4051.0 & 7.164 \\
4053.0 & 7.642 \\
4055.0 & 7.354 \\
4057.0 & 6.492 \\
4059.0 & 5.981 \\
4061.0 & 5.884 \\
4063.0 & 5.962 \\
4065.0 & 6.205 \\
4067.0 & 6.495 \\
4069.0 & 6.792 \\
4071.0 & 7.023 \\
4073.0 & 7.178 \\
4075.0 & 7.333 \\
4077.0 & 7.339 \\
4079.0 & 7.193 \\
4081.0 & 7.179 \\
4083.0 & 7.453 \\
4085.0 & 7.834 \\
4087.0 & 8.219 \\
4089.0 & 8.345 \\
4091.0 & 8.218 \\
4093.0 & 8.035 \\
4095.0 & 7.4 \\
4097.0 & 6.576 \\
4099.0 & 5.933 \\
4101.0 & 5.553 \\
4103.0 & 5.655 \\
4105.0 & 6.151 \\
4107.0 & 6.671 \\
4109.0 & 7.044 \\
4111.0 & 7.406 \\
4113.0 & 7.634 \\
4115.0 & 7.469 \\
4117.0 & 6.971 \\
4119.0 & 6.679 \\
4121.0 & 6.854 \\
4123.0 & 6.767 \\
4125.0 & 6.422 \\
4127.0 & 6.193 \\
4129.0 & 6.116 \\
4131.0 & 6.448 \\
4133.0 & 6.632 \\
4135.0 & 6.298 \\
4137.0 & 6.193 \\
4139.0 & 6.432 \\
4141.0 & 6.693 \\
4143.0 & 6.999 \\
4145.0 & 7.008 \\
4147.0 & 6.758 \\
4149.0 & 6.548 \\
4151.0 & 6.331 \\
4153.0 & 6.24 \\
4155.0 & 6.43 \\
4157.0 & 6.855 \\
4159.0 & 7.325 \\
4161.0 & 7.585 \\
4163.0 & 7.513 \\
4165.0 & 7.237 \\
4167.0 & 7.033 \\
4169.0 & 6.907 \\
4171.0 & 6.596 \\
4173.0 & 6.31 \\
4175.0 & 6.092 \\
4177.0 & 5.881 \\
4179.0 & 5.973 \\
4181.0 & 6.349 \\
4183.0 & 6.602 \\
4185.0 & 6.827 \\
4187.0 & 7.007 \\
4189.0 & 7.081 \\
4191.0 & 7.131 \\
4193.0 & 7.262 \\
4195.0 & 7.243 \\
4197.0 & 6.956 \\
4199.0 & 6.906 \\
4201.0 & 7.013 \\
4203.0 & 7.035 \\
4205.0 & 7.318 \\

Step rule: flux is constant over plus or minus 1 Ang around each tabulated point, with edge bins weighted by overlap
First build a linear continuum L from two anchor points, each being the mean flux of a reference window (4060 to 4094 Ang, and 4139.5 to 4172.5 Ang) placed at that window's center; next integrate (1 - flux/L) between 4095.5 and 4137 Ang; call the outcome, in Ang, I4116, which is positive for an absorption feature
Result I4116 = 2.7 Ang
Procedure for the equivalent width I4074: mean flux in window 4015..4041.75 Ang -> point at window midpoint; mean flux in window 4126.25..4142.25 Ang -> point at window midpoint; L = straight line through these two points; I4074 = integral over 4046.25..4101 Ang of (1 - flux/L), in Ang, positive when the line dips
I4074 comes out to -1.8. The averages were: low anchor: 7.1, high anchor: 6.39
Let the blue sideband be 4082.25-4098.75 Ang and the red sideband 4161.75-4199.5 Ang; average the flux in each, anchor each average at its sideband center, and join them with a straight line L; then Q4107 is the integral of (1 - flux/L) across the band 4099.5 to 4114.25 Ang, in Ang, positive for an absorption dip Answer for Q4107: 1.8 Ang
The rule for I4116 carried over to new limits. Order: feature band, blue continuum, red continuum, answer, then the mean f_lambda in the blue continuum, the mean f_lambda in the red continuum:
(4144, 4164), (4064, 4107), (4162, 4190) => -0.3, 7.04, 6.67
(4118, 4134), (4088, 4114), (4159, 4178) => 0.9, 6.97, 6.82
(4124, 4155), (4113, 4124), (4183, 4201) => 2.3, 7.01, 7.02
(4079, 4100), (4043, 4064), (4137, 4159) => -2.9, 6.56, 6.64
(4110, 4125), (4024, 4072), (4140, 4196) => -0.7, 6.69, 6.78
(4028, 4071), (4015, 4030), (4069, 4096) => 4.6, 7.36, 7.57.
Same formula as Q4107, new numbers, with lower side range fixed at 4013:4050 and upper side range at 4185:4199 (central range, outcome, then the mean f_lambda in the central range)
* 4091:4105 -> 0.8 Ang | 6.62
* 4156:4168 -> -0.3 Ang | 7.26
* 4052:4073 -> 1.1 Ang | 6.61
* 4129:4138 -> 0.9 Ang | 6.36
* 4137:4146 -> 0.4 Ang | 6.72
